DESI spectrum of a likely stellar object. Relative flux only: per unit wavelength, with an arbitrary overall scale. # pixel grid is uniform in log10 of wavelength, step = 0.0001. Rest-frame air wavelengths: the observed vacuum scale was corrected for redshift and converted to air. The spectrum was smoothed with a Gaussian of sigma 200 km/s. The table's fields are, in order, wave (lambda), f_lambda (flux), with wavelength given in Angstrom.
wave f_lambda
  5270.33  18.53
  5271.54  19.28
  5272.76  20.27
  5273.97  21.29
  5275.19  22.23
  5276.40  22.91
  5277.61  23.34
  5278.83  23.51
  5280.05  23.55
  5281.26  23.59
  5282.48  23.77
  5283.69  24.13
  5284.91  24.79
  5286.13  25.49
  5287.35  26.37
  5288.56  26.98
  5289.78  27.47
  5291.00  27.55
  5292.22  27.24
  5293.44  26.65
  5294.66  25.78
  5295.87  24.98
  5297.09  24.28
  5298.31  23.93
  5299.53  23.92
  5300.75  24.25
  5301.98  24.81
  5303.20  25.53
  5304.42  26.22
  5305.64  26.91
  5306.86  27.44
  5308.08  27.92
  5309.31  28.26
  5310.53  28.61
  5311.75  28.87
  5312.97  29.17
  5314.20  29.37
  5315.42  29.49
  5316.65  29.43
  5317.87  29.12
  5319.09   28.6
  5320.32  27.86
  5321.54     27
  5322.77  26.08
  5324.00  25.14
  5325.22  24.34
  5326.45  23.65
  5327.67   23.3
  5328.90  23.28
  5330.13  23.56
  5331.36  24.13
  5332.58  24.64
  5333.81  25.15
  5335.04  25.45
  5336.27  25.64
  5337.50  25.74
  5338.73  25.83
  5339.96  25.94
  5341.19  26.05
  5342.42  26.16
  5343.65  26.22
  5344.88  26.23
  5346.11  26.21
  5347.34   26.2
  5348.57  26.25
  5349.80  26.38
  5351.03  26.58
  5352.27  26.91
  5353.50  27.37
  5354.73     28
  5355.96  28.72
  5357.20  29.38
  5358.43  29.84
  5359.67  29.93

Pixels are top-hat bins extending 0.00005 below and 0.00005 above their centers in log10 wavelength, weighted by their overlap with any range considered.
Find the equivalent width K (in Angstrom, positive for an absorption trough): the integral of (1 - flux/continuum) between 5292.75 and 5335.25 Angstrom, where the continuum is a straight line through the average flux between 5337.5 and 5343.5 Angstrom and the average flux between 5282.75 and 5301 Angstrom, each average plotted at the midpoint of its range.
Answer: -0.7 Angstrom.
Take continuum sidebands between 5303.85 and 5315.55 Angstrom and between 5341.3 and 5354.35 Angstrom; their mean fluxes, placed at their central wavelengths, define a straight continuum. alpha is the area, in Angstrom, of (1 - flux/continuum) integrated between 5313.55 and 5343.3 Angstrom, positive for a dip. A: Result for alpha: 1.4 Angstrom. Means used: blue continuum 28.2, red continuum 26.5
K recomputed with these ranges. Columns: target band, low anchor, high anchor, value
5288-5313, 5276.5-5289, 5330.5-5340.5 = -1.74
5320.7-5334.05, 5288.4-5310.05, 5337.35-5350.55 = 0.78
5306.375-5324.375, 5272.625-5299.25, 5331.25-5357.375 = -1.92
